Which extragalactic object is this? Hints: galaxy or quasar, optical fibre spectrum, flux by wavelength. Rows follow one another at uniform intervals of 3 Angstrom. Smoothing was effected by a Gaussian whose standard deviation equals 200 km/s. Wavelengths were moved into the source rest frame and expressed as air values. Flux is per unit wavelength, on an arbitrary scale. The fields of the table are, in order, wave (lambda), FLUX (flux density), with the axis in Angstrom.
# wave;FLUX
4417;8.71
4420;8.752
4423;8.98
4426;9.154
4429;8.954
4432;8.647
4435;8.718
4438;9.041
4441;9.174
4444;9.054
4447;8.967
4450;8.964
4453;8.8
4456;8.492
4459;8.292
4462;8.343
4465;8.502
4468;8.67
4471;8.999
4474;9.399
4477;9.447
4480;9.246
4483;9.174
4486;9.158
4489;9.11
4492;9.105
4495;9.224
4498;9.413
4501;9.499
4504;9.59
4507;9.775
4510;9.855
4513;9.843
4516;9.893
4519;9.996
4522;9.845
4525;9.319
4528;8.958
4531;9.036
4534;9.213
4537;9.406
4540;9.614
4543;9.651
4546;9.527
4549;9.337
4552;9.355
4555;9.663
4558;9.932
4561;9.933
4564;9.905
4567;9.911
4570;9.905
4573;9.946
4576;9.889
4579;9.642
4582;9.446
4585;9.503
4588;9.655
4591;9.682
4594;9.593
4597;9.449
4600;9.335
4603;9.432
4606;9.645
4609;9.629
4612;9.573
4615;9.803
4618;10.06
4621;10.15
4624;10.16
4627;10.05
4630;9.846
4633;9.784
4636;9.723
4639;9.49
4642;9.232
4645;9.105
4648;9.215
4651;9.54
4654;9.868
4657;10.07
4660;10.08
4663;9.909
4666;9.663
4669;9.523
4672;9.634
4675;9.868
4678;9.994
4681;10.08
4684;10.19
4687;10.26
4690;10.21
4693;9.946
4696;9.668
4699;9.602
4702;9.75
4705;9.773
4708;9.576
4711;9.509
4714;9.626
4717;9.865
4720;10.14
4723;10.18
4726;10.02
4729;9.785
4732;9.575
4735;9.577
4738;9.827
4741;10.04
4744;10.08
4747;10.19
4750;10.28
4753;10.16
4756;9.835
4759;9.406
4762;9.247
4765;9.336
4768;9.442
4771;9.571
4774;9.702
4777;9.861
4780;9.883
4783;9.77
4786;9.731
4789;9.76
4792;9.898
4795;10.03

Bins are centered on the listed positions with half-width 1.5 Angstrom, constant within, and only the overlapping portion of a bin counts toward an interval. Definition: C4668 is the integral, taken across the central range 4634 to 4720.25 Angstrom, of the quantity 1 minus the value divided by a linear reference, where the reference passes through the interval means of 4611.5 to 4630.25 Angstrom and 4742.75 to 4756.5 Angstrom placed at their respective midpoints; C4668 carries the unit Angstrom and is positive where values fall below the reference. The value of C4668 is 2.5 Angstrom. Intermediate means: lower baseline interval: 9.98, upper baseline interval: 10.1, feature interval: 9.76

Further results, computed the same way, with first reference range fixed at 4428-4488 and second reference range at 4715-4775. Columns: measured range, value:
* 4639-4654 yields 0.2 Angstrom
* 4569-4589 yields -0.9 Angstrom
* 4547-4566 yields -1.0 Angstrom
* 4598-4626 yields -1.1 Angstrom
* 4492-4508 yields -0.7 Angstrom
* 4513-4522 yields -0.8 Angstrom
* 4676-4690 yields -0.7 Angstrom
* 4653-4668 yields -0.6 Angstrom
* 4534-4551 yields -0.6 Angstrom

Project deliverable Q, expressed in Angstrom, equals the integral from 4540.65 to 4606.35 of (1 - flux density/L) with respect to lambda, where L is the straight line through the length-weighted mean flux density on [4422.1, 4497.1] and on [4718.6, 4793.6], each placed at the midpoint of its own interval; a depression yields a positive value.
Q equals -2.6 Angstrom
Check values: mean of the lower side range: 8.95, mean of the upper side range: 9.81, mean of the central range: 9.65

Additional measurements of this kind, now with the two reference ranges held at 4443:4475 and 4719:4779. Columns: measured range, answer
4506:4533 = -1.9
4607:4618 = -0.5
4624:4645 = -0.6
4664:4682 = -0.5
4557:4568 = -0.9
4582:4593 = -0.4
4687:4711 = -0.4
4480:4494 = -0.5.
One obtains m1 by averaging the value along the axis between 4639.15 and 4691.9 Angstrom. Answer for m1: 9.78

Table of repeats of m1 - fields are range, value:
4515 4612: 9.6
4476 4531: 9.46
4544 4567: 9.68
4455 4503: 9.02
